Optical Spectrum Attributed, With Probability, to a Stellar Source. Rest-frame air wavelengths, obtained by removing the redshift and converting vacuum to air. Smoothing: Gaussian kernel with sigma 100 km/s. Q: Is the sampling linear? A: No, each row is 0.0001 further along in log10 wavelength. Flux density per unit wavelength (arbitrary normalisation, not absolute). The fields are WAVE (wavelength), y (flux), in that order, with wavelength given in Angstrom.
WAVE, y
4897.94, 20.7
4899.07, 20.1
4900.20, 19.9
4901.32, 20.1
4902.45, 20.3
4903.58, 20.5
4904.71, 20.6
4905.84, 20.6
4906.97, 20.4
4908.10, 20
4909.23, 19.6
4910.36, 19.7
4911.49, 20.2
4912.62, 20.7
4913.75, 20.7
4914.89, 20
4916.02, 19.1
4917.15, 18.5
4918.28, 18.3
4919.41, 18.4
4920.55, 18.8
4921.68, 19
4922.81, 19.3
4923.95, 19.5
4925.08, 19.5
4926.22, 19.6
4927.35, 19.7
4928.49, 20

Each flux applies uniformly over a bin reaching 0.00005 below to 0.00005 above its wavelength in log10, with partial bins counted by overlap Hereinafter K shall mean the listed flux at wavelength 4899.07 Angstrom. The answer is 20.1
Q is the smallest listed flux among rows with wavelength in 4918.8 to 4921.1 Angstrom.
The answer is 18.4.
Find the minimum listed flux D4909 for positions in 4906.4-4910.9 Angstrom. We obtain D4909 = 19.6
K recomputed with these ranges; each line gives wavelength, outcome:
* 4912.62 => 20.7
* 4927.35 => 19.7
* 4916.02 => 19.1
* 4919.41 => 18.4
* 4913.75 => 20.7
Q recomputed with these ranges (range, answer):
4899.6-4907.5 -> 19.9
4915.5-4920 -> 18.3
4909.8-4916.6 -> 19.1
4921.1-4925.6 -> 19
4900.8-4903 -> 20.1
